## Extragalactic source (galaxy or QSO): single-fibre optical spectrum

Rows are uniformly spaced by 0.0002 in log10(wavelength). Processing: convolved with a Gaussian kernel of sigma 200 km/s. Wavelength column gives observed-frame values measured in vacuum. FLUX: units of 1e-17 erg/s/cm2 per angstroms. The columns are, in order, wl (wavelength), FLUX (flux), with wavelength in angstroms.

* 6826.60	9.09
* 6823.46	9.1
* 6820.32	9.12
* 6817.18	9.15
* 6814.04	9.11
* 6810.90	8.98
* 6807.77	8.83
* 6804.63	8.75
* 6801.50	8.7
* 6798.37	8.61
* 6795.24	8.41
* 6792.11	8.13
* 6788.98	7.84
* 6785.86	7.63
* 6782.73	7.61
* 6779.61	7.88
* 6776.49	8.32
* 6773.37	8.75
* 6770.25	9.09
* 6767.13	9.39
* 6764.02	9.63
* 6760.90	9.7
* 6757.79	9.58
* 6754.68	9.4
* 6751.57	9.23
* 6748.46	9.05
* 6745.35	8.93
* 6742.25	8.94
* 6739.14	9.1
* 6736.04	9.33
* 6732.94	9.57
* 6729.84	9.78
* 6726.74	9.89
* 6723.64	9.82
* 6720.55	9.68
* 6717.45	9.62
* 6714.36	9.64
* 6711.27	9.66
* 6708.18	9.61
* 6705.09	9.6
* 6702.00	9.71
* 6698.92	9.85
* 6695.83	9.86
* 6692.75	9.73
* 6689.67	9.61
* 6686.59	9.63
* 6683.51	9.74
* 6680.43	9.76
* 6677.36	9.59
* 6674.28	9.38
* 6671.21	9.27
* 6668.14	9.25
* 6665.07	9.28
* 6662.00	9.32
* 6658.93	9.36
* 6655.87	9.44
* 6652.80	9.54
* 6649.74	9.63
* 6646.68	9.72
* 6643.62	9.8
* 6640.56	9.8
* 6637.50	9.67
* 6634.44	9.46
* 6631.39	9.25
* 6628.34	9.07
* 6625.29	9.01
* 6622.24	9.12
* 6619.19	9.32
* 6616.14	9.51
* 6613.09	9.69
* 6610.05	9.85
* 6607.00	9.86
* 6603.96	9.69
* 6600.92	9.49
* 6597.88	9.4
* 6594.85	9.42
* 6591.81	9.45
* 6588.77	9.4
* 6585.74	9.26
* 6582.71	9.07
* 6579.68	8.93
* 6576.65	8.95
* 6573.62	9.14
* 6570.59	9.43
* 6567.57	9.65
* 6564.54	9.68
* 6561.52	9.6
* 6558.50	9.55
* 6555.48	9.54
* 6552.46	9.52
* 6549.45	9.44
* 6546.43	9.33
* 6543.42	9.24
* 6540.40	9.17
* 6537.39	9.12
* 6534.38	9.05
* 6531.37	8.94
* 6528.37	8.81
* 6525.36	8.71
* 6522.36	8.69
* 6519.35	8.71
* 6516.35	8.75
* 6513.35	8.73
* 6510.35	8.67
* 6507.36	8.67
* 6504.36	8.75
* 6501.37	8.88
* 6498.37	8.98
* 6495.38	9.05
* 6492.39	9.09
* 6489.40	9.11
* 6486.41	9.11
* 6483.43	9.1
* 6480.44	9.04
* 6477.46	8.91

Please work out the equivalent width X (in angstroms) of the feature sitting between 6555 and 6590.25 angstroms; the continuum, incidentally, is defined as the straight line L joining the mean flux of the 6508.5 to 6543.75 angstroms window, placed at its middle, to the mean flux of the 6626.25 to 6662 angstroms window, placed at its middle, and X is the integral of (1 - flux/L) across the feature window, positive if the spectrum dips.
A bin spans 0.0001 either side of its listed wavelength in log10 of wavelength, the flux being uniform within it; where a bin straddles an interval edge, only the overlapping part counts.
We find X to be -0.9 angstroms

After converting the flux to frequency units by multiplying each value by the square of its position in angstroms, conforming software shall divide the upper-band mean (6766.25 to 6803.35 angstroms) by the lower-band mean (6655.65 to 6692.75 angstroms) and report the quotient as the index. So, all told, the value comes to 0.9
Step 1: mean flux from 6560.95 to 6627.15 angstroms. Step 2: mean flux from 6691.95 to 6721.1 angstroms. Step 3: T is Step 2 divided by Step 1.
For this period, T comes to 1.0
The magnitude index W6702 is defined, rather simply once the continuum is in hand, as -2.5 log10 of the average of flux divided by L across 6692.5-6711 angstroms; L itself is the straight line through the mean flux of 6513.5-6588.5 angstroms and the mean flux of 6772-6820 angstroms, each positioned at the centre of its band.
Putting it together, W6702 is -0.12 mag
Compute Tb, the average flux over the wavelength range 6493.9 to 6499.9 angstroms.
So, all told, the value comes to 9.01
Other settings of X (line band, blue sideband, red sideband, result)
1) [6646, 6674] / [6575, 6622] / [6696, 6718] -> 0.4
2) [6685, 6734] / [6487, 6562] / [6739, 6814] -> -4.8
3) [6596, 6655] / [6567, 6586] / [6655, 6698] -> -1.1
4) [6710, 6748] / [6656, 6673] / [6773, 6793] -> -4.0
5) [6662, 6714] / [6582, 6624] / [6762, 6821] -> -2.9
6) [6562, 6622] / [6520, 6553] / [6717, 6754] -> -1.7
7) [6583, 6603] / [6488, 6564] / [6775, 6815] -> -1.2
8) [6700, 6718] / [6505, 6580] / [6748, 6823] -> -1.5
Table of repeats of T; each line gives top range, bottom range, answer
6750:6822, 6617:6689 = 0.93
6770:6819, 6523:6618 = 0.91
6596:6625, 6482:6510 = 1.06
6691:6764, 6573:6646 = 1.01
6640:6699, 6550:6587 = 1.02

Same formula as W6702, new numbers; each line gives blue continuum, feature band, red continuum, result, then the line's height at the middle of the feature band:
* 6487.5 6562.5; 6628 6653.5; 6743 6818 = -0.08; 8.92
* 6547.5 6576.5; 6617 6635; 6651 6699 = 0.03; 9.51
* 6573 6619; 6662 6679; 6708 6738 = 0.02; 9.55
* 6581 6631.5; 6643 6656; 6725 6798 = -0.04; 9.27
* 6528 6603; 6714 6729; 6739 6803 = -0.10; 8.89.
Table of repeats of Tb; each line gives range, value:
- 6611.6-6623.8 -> 9.4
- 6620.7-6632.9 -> 9.12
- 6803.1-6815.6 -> 8.92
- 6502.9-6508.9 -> 8.71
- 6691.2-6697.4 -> 9.79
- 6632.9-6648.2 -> 9.69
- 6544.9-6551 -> 9.4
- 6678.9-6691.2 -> 9.68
